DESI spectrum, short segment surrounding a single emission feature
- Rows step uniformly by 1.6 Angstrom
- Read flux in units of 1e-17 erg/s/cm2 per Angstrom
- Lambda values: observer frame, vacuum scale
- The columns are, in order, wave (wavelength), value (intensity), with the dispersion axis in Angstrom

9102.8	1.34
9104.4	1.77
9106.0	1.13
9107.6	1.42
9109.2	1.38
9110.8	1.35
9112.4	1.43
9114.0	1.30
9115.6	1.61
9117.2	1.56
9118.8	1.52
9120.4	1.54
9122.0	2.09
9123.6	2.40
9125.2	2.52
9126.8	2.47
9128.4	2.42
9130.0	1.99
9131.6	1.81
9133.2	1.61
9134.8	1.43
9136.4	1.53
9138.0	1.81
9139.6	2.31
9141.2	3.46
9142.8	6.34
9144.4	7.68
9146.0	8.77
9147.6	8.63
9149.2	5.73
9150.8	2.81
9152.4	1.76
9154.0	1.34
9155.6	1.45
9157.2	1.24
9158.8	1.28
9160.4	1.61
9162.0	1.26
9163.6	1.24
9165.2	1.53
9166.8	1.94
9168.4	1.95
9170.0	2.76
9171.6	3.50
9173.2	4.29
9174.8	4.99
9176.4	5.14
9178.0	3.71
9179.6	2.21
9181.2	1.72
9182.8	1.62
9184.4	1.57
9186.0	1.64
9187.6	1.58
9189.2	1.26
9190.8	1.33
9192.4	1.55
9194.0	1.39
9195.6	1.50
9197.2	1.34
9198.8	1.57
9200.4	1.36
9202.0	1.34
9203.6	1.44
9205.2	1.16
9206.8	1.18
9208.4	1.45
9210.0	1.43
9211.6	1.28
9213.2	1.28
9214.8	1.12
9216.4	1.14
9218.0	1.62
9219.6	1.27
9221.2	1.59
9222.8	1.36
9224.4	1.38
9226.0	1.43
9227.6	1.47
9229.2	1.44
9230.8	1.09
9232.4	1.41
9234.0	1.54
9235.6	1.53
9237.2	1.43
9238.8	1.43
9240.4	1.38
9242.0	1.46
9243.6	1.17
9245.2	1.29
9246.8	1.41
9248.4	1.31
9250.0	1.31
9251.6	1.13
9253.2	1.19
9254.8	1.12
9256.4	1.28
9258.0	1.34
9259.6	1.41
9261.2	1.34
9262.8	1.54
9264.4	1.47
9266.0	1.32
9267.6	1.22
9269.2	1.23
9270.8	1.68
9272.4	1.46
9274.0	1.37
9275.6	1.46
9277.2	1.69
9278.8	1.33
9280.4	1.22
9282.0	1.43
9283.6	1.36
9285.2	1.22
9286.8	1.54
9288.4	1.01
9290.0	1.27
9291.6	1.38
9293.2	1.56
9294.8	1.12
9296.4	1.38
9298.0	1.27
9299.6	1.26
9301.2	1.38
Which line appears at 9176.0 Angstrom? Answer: [N II] 6583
